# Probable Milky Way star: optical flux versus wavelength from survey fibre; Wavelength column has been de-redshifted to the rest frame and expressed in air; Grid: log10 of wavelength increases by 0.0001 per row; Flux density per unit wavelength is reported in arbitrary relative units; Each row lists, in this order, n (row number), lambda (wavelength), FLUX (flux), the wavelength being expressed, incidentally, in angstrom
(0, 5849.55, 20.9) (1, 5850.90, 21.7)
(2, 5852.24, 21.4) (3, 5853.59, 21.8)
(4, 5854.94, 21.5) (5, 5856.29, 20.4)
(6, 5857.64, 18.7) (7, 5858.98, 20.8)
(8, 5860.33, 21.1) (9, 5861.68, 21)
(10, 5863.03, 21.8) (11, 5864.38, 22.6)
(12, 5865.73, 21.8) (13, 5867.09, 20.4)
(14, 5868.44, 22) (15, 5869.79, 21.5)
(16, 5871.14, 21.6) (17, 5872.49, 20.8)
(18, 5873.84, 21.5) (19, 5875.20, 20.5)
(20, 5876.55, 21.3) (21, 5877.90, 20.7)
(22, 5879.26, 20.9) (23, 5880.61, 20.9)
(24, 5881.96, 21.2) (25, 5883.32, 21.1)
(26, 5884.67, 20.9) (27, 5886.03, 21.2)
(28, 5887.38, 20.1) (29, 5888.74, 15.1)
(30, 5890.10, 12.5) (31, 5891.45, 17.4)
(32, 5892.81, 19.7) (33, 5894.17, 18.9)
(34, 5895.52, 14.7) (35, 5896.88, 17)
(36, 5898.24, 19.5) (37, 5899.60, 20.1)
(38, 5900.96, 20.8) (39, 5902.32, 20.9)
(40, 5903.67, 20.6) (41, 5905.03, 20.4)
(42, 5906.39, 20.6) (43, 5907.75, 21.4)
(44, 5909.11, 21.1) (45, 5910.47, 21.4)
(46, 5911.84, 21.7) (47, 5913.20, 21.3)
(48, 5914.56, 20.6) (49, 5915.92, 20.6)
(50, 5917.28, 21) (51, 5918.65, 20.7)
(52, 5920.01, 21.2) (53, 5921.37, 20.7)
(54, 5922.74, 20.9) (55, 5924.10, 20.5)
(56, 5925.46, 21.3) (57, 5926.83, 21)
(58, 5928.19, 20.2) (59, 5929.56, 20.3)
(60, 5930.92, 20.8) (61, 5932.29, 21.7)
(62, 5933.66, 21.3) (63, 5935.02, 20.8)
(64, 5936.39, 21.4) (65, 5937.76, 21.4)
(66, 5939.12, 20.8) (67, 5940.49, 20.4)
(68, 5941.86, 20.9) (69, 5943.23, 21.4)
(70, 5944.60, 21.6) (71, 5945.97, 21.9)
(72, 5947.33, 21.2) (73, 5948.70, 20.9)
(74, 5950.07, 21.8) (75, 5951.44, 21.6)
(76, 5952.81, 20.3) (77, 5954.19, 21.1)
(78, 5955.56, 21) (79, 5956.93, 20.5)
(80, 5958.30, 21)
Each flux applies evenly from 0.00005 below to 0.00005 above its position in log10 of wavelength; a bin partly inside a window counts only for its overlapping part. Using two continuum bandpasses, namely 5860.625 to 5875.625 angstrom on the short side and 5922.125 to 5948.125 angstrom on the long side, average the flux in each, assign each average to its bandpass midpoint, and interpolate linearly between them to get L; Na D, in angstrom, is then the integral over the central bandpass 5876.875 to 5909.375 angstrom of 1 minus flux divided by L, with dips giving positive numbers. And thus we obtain 2.7 angstrom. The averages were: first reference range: 21.4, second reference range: 21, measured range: 19.5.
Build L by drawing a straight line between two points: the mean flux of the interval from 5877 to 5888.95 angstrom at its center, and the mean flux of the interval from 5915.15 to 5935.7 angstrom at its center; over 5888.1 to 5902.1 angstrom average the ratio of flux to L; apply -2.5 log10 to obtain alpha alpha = 0.16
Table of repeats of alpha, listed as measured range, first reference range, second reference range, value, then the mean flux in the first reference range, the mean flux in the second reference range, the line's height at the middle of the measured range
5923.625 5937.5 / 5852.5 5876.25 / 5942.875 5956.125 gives 0.02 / 21.2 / 21.3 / 21.3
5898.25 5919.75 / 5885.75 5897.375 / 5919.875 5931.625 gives -0.10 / 17.3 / 20.7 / 19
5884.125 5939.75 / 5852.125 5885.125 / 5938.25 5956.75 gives 0.05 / 21.1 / 21.1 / 21.1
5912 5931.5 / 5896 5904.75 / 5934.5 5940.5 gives -0.02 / 19.7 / 21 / 20.5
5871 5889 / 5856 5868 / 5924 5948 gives 0.02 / 21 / 21.1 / 21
